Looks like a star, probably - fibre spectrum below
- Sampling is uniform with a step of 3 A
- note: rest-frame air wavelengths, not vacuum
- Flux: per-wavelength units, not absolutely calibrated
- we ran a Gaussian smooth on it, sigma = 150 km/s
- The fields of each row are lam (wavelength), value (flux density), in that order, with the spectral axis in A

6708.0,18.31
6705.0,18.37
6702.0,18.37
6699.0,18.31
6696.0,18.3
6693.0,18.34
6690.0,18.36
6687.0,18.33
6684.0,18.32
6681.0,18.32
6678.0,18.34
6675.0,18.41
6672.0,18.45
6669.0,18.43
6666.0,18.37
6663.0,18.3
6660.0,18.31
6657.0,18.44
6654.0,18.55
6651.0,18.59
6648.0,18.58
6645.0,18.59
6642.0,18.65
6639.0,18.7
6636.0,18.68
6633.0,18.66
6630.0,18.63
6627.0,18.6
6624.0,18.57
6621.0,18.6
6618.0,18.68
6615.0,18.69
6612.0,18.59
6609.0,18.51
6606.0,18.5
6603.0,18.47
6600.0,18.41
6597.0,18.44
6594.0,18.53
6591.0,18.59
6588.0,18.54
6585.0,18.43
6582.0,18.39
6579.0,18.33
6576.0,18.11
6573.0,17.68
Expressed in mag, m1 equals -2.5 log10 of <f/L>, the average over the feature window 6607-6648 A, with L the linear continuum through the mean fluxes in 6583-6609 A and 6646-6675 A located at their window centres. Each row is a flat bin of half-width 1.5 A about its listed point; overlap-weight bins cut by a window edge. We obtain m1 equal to -0.01 mag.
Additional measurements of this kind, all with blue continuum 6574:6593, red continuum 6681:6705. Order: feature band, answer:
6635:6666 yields -0.010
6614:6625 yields -0.016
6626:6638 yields -0.017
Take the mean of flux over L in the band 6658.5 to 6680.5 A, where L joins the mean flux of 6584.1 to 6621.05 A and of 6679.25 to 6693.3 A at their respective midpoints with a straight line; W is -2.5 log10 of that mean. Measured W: 0.00 mag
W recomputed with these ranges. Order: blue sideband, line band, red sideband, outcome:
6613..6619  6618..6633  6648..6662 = 0.001 mag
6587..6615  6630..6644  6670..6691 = -0.013 mag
